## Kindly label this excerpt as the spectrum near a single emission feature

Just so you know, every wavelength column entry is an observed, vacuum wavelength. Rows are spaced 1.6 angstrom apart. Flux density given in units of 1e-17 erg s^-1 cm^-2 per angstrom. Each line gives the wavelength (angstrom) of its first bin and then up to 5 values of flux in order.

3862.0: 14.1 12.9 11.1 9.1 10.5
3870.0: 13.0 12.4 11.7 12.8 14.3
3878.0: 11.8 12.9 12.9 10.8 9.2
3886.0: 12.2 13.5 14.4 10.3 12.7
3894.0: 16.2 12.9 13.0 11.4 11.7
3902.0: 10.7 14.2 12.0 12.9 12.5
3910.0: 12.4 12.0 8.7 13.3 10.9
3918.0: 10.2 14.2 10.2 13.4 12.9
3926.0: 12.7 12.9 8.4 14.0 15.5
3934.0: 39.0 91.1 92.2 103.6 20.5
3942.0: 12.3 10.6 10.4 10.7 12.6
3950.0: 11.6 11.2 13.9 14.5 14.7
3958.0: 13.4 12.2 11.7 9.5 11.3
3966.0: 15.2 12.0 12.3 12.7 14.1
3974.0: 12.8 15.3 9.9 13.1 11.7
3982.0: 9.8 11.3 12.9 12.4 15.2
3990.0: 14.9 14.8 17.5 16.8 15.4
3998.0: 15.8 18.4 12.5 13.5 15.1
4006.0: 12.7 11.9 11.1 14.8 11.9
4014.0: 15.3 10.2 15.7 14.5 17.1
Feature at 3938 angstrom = [O II] 3727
